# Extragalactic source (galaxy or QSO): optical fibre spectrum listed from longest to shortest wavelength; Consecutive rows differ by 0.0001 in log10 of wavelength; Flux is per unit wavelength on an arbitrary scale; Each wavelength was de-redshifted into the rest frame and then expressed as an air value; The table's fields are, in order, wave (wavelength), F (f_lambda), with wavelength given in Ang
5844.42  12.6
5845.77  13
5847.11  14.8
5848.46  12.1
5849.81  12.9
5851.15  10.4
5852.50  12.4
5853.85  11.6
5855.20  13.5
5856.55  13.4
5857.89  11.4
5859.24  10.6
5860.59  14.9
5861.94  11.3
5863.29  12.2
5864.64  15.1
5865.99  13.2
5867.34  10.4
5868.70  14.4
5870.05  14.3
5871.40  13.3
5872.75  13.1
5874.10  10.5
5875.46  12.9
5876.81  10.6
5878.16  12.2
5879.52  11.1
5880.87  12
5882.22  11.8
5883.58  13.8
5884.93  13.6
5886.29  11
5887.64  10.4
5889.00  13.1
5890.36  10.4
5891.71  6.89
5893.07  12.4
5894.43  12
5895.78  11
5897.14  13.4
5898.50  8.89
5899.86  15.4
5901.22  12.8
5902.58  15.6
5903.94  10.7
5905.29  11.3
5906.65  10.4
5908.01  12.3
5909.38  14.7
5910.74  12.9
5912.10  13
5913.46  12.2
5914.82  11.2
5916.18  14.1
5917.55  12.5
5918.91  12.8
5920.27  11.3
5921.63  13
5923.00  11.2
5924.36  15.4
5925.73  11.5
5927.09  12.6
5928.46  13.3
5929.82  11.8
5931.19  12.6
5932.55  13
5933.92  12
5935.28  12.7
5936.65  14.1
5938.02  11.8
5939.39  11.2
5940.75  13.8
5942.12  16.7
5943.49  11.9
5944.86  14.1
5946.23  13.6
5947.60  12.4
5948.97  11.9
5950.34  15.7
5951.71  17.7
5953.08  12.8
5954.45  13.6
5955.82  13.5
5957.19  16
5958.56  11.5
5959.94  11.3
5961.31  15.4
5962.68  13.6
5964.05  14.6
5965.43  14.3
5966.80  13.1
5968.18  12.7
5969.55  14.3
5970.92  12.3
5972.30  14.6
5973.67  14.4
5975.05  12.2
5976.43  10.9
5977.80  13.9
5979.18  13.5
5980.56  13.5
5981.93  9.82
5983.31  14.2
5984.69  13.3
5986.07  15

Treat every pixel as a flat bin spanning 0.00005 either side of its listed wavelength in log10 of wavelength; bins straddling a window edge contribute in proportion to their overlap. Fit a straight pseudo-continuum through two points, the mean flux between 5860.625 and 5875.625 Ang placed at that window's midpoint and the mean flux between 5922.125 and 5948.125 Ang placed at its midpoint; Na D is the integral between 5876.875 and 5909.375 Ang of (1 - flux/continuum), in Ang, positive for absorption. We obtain 2.55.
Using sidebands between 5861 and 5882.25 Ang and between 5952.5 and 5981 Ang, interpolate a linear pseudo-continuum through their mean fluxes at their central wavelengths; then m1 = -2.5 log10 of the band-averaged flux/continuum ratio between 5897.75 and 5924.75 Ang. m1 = 0.03 mag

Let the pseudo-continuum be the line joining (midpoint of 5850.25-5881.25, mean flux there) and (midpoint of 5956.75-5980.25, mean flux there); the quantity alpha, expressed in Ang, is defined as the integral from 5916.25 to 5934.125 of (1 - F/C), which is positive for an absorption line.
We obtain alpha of 0.5 Ang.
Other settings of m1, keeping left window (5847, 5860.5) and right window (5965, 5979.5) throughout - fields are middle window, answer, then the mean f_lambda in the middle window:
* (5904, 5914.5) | 0.04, 12.3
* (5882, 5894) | 0.10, 11.5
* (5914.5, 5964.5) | -0.02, 13.2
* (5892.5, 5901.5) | 0.04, 12.2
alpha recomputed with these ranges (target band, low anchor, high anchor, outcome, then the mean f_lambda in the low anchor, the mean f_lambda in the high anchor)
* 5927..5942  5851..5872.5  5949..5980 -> 0.7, 12.7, 13.7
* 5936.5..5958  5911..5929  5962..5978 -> -1.2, 12.6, 13.4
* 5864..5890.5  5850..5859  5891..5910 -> -0.8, 12.1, 12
